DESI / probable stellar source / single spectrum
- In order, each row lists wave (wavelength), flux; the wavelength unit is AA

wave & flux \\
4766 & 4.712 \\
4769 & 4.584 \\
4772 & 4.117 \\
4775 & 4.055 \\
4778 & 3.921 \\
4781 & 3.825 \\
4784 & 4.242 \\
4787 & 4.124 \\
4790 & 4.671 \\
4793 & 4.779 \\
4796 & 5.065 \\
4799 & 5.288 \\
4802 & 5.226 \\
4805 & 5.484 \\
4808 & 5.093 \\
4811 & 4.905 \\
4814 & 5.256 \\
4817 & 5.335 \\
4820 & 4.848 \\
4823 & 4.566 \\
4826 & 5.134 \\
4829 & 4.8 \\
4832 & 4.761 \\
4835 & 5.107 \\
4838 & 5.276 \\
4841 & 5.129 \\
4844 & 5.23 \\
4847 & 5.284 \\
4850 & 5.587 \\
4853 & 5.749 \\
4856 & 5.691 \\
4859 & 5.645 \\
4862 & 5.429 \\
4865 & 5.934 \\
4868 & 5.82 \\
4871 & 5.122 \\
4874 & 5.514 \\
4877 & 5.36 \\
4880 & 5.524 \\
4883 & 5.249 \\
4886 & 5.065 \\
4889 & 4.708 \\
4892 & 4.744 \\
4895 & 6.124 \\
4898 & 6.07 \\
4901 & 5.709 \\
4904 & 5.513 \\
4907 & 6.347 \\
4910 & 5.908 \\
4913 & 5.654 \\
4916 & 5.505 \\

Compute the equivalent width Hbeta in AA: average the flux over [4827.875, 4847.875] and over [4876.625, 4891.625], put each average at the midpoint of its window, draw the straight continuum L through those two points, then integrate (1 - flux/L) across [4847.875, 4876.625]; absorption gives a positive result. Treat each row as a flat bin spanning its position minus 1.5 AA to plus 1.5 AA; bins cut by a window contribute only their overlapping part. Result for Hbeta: -2.7 AA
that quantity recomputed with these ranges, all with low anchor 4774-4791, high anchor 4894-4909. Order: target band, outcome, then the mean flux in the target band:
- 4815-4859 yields -2.07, 5.2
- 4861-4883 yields -0.08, 5.51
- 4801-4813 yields -1.81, 5.18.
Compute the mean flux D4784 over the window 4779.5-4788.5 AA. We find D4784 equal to 4.06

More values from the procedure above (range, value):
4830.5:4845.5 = 5.1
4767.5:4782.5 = 4.1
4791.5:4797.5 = 4.92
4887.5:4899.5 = 5.41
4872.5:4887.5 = 5.34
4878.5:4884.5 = 5.39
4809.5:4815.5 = 5.08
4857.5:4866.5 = 5.67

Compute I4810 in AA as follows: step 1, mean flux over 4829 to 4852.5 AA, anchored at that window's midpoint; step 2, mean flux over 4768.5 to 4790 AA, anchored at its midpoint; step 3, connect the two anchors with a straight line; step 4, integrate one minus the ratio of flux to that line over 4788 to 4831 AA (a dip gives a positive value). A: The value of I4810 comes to -3.4 AA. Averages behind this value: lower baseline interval 4.14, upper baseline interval 5.19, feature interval 5.02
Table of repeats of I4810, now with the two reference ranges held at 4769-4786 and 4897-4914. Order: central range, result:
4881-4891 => 1.02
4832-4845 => -0.53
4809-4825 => -1.24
